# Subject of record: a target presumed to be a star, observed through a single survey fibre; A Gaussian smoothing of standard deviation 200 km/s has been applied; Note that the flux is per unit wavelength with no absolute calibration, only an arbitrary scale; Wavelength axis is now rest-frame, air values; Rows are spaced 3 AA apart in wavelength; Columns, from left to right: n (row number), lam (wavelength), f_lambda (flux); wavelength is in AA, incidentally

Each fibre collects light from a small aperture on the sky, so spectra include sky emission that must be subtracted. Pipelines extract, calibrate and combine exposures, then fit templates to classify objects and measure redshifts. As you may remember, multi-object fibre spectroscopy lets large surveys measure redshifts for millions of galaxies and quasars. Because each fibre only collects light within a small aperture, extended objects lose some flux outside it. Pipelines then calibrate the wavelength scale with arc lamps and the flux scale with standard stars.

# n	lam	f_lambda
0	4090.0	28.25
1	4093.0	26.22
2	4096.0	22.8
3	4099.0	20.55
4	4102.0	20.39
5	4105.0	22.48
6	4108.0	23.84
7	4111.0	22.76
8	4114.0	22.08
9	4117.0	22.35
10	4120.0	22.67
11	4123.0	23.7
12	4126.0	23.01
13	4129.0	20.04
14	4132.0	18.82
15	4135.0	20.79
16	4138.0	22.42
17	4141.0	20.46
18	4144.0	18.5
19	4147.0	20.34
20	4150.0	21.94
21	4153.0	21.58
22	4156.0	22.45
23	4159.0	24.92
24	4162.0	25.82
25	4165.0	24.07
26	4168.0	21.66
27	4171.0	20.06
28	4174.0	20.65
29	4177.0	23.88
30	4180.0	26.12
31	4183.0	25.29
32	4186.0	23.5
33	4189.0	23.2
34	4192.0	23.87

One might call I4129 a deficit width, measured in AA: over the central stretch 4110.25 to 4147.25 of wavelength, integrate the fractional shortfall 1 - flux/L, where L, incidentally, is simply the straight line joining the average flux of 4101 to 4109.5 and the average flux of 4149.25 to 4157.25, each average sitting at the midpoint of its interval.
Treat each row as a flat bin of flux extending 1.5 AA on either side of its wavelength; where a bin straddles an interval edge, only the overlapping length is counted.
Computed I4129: 1.3 AA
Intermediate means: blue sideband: 22.3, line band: 21.4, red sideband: 22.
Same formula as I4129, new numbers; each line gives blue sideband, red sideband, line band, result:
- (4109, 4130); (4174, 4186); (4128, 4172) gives 3.4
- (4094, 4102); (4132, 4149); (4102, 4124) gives -1.5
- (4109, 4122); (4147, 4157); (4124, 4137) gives 0.8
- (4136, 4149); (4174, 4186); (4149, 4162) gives -0.7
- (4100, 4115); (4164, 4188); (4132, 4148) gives 1.6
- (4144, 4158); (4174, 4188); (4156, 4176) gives -0.1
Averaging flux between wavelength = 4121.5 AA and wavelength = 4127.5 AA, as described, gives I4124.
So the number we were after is 23.4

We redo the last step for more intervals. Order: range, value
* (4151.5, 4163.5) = 23.7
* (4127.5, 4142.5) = 20.5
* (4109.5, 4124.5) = 22.7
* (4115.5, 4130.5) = 22.4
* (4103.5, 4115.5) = 22.8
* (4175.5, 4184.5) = 25.1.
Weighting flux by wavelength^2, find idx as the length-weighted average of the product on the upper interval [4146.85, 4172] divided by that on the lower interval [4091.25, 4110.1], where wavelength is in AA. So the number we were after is 1.03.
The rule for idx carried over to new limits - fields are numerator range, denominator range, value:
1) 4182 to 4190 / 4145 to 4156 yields 1.14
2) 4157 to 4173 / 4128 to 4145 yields 1.16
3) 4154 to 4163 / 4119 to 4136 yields 1.14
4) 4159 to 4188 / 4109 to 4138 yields 1.10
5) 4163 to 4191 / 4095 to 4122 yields 1.08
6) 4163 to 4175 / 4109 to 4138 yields 1.02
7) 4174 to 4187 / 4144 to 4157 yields 1.16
